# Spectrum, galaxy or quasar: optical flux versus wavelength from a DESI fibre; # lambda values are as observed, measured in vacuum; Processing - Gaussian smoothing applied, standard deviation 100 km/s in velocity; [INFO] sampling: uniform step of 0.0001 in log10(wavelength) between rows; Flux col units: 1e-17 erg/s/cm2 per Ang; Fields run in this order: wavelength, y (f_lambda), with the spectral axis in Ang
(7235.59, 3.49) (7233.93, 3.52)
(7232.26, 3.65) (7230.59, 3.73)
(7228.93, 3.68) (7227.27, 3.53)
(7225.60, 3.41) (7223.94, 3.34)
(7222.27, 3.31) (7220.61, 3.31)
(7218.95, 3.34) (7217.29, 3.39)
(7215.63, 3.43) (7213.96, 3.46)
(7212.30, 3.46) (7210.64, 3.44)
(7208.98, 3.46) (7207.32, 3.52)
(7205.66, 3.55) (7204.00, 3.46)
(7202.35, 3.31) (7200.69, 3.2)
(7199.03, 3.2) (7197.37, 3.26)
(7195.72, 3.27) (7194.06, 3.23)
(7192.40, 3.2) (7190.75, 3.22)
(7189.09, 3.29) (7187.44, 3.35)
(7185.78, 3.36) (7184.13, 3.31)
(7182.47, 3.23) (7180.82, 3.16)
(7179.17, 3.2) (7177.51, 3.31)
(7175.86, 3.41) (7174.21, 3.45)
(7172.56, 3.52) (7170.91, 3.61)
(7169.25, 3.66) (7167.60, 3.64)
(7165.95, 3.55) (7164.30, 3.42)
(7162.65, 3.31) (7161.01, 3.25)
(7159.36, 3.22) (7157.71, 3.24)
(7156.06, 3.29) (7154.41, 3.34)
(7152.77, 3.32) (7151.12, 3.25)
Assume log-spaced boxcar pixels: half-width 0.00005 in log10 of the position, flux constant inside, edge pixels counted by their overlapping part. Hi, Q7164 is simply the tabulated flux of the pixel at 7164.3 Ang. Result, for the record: 3.42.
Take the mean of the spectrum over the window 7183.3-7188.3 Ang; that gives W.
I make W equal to 3.34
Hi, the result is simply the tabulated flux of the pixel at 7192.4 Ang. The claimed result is 3.2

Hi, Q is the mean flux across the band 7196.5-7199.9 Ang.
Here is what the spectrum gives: 3.23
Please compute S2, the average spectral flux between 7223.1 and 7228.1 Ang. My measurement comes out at 3.42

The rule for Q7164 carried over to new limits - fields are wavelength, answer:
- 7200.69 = 3.2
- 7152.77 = 3.32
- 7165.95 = 3.55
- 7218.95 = 3.34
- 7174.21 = 3.45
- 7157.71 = 3.24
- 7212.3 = 3.46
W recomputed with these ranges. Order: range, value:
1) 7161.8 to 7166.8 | 3.43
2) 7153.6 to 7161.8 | 3.26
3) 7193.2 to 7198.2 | 3.25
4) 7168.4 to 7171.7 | 3.63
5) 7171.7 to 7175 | 3.49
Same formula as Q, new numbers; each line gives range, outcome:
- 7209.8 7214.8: 3.45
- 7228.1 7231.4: 3.71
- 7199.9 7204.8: 3.33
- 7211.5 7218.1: 3.43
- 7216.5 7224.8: 3.34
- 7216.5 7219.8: 3.37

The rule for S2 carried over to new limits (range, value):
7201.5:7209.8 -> 3.46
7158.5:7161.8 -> 3.23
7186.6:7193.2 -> 3.27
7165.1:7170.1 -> 3.61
